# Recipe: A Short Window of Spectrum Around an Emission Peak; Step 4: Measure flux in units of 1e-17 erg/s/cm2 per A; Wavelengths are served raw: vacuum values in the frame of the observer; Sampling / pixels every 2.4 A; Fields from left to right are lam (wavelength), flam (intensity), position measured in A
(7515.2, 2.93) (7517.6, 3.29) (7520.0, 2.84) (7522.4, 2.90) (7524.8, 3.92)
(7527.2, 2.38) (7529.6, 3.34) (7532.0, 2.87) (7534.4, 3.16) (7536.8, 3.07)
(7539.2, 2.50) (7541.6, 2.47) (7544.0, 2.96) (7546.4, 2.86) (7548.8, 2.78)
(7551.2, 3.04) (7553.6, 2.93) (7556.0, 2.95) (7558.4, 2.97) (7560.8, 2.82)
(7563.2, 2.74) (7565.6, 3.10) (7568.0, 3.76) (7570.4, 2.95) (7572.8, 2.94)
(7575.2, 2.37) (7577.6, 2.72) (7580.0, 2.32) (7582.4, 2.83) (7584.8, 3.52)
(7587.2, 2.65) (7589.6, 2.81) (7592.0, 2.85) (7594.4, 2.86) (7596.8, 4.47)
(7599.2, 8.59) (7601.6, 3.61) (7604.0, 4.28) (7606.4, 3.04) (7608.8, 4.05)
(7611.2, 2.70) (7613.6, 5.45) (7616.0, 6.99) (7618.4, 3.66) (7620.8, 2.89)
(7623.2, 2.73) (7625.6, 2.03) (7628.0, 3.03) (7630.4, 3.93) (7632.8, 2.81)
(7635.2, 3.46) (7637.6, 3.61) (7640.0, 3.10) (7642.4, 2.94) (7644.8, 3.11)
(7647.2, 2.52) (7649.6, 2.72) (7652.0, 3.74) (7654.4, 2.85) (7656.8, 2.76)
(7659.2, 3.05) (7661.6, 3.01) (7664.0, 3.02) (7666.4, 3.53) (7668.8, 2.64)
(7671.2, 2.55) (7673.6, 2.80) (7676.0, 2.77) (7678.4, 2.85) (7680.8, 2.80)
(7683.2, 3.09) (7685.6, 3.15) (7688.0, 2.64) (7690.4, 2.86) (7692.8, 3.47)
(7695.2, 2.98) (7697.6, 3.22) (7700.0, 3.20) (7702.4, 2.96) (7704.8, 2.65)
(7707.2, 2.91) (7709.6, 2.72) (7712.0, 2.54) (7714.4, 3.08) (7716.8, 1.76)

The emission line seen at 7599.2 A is [S II]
